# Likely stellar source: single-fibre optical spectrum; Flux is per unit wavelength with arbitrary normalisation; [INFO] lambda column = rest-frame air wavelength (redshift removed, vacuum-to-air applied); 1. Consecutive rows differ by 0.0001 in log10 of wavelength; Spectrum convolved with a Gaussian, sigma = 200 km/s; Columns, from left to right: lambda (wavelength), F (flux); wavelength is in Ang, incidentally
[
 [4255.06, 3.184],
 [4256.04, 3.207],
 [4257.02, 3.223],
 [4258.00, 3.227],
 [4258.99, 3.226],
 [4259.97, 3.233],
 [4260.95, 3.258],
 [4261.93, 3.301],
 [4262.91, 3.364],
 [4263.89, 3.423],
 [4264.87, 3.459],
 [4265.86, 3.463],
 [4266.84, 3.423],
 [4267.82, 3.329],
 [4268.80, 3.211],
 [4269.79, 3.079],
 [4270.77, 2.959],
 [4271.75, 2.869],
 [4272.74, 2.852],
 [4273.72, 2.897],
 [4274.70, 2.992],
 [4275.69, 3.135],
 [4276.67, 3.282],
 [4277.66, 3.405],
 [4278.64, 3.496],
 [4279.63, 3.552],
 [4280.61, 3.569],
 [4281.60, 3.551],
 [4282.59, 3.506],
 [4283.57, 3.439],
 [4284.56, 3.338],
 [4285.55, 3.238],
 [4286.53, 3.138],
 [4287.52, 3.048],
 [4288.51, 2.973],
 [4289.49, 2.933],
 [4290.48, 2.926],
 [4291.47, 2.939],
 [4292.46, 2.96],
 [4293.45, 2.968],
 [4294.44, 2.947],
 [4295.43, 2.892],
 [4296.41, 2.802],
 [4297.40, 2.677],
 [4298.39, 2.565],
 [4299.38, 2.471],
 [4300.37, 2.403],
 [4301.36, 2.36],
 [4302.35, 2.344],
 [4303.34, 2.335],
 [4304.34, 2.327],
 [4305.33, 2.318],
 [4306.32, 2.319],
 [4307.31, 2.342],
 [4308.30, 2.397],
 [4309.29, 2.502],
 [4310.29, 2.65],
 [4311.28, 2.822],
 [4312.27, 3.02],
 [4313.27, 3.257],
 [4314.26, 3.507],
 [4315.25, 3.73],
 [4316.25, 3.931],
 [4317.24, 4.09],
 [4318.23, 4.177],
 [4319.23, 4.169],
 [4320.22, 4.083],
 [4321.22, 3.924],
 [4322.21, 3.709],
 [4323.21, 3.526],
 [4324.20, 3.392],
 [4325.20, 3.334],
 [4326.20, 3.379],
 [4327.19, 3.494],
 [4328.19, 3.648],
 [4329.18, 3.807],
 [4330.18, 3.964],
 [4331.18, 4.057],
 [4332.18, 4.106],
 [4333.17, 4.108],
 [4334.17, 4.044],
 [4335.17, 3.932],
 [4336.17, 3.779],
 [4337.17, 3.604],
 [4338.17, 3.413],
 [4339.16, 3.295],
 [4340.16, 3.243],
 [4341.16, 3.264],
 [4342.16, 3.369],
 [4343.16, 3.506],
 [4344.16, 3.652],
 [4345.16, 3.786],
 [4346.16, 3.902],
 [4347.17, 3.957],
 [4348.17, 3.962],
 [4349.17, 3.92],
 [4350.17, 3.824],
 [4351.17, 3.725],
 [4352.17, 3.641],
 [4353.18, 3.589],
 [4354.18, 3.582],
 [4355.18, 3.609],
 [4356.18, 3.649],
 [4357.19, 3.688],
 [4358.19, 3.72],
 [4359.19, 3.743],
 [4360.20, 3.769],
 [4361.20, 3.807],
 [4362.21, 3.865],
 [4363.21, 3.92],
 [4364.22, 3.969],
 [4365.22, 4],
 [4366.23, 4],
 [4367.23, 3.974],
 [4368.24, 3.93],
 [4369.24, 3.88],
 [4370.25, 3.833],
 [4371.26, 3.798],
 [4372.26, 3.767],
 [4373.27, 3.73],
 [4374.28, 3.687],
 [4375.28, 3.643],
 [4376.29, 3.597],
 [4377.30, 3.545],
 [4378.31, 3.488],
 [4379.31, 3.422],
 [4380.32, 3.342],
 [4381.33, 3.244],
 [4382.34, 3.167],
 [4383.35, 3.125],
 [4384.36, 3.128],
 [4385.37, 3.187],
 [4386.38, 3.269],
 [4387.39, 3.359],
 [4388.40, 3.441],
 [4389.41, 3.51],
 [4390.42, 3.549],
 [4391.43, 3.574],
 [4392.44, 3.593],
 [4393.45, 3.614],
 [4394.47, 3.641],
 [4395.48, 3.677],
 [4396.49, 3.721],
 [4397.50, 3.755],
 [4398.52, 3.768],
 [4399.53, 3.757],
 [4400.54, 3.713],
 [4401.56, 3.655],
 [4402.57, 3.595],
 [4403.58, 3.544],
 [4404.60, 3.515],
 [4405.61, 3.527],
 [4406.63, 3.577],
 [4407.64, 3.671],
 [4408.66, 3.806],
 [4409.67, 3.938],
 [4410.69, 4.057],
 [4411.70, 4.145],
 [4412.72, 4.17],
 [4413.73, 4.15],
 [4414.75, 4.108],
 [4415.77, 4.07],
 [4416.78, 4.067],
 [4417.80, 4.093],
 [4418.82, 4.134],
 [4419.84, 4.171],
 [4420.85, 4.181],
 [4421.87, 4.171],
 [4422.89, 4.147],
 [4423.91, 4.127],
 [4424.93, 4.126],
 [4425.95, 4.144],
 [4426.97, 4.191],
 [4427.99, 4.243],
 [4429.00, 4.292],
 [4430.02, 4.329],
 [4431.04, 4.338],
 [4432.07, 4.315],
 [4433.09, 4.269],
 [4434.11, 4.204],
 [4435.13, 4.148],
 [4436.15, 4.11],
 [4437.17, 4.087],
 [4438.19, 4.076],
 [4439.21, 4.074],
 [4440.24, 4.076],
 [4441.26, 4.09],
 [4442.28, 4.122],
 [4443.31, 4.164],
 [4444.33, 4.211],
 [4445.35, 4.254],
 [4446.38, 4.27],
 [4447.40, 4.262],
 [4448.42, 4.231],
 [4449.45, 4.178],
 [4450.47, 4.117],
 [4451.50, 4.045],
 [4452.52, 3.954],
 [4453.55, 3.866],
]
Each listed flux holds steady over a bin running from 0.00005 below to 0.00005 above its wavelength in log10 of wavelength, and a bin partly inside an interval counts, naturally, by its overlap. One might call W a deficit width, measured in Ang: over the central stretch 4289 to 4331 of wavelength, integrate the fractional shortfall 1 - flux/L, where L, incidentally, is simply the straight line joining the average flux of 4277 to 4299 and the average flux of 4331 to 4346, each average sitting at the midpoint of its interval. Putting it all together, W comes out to 3.32 Ang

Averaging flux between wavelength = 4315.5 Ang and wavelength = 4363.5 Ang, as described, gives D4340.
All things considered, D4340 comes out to 3.74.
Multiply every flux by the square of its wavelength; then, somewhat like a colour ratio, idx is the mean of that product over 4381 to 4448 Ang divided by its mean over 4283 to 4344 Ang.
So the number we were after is 1.26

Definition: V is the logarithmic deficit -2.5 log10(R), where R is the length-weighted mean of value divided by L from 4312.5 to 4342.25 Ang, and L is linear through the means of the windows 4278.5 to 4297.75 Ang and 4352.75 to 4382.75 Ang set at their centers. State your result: -0.09 mag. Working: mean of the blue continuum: 3.14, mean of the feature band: 3.71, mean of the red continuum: 3.7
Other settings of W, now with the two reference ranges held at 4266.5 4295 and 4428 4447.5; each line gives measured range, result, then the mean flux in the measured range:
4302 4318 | 2.2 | 2.9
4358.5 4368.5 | -0.5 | 3.89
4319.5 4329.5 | -0.5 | 3.64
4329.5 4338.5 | -1.0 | 3.89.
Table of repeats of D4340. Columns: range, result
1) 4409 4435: 4.17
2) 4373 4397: 3.47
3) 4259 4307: 3.03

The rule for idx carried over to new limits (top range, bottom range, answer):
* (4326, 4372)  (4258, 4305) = 1.27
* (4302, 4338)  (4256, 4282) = 1.07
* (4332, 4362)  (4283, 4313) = 1.38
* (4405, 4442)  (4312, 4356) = 1.15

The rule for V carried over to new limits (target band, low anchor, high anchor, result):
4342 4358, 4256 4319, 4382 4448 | -0.07 mag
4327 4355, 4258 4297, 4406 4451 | -0.04 mag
